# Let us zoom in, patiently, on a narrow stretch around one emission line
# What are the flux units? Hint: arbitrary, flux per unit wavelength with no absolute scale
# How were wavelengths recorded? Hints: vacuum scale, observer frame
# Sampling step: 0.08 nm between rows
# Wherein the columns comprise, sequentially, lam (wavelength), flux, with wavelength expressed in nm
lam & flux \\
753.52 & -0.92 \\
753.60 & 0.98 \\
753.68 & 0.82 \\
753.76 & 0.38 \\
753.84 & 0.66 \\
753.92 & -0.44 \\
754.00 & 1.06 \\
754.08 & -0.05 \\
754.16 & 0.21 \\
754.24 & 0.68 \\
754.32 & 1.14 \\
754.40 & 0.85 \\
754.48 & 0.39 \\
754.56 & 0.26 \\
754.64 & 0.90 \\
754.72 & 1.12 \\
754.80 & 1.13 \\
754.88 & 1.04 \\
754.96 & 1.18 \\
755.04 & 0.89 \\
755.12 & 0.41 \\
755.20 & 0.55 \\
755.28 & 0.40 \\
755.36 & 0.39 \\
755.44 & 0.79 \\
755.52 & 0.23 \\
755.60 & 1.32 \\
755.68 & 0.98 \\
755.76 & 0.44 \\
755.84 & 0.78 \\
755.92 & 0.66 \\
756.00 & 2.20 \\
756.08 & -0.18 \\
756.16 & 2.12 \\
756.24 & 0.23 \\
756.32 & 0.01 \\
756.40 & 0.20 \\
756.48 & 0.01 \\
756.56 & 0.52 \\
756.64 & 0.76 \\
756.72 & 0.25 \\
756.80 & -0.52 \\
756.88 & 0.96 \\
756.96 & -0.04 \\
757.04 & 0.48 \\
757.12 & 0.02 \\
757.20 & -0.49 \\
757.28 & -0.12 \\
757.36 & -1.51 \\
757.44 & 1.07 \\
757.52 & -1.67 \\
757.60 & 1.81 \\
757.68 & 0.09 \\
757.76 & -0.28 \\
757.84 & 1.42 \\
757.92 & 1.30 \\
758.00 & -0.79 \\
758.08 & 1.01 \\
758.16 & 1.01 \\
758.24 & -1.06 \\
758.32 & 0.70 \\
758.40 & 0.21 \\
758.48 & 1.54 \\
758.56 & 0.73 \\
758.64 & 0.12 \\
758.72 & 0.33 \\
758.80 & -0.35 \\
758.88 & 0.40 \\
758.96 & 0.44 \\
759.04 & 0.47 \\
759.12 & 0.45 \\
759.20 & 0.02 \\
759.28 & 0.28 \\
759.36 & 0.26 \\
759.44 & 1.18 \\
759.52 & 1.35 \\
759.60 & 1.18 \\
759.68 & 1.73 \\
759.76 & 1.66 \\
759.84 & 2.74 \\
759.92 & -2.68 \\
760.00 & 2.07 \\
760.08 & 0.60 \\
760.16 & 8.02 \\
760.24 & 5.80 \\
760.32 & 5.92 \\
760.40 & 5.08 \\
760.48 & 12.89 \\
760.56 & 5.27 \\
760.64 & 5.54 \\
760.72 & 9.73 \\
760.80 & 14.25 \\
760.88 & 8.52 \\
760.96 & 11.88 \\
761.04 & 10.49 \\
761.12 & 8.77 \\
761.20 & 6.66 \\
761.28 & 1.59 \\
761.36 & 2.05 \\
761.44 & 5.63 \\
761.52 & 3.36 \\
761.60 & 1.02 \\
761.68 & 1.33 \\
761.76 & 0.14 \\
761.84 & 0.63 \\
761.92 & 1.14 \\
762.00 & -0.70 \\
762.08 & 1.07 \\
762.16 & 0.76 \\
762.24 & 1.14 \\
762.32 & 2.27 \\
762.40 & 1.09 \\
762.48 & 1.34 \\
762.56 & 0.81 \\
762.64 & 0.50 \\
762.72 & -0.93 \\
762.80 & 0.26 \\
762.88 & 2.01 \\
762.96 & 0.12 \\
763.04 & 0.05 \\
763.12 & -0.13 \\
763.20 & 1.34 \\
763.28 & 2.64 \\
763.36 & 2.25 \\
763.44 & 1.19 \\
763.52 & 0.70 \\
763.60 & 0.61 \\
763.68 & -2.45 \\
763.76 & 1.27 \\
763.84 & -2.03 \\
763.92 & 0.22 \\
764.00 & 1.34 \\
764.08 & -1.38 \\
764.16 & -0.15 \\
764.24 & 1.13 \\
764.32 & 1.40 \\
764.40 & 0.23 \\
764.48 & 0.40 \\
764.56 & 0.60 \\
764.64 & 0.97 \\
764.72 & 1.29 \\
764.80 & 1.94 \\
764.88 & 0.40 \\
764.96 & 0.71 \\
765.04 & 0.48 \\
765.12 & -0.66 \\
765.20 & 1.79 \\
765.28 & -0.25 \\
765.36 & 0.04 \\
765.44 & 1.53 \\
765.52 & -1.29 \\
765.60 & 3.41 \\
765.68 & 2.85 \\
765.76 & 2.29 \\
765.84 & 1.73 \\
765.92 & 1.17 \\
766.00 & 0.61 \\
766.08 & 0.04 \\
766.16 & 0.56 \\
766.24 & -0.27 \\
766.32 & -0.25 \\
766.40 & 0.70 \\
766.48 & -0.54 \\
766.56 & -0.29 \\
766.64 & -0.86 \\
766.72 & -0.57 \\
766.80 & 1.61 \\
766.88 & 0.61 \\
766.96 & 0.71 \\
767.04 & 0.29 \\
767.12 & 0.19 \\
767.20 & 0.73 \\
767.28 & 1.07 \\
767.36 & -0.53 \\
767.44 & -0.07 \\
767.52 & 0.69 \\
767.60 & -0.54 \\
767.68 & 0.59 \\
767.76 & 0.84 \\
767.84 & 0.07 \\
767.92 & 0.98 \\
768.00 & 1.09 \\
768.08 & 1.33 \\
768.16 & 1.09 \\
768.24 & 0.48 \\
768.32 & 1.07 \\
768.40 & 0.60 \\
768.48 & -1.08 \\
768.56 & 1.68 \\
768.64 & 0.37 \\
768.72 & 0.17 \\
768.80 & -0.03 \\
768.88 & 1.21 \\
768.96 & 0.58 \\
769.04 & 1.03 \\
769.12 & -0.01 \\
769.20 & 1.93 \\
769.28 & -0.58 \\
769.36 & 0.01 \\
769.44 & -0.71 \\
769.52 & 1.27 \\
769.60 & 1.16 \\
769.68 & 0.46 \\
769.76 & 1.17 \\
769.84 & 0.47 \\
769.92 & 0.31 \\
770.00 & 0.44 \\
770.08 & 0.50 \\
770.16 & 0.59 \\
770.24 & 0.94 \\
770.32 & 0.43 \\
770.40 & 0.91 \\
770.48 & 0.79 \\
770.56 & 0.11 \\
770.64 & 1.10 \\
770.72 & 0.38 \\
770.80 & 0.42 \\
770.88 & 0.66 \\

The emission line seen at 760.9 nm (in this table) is [O II] 3727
